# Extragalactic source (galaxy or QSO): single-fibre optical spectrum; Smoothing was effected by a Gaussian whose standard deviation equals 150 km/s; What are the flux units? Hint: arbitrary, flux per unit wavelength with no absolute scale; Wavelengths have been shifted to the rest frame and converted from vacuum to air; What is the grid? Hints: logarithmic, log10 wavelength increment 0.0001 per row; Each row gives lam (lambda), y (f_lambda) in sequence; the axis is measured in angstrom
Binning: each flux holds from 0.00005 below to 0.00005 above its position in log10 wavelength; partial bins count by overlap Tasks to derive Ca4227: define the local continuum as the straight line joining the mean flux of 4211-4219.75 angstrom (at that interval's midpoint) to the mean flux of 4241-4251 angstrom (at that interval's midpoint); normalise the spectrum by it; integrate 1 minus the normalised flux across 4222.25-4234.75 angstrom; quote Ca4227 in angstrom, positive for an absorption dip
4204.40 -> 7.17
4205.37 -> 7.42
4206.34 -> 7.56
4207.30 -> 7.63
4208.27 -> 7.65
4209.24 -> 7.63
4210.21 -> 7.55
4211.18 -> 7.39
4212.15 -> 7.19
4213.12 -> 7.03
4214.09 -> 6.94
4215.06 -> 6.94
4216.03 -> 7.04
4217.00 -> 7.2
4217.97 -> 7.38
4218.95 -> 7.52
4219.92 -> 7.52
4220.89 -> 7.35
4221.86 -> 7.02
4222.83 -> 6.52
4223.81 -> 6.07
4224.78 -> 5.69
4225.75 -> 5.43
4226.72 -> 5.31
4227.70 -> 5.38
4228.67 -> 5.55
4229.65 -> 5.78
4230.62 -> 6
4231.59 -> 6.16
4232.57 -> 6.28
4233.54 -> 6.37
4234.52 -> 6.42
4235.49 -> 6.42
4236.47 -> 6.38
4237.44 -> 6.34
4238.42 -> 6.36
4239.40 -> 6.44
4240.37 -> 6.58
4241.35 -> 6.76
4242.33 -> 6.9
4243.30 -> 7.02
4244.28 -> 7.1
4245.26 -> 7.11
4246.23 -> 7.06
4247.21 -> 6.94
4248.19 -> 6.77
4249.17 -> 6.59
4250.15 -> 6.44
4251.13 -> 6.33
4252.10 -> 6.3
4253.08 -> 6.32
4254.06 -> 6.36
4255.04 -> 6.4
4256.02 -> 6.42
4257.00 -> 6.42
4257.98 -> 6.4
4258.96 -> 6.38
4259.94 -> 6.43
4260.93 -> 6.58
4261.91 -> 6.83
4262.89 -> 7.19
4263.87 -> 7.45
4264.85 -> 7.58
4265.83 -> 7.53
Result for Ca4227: 1.99 angstrom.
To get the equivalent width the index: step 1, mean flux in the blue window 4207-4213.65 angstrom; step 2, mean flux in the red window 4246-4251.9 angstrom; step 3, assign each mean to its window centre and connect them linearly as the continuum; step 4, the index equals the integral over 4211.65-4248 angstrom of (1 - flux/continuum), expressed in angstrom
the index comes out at 2.3 angstrom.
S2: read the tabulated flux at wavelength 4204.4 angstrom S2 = 7.17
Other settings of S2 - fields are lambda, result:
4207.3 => 7.63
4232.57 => 6.28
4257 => 6.42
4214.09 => 6.94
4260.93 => 6.58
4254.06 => 6.36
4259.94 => 6.43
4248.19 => 6.77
